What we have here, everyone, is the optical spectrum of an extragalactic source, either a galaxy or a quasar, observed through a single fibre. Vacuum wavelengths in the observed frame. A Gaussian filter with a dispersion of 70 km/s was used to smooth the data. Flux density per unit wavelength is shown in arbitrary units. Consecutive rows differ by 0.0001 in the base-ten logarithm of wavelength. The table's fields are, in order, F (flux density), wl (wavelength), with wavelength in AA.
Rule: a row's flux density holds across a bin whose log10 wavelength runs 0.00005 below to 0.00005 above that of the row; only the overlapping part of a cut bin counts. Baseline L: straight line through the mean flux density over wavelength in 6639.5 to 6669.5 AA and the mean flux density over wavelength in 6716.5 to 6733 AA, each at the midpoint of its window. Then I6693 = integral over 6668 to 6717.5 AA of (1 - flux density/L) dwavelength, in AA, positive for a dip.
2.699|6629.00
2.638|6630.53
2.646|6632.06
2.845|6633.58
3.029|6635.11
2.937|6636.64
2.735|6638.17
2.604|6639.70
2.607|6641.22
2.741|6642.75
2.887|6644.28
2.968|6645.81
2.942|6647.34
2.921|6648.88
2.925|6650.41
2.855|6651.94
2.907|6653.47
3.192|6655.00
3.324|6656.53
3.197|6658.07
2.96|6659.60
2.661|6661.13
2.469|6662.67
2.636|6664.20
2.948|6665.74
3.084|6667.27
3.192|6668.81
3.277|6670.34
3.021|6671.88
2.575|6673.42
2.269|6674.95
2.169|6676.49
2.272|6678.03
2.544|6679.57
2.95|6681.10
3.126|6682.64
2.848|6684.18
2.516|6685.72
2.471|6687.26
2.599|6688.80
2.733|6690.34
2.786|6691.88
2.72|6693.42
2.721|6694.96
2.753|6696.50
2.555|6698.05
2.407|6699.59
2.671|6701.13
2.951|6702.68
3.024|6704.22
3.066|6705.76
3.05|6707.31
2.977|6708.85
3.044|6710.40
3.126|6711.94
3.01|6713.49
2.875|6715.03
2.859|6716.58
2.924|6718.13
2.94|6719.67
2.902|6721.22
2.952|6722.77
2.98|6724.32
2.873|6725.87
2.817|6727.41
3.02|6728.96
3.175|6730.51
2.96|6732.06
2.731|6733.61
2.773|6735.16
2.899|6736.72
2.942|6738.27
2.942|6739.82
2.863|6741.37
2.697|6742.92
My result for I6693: 2.40 AA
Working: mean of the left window 2.91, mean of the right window 2.95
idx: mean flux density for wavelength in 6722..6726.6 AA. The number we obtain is 2.93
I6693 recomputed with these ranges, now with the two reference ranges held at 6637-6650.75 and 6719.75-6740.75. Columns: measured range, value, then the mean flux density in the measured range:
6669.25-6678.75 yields 0.8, 2.62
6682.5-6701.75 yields 1.4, 2.67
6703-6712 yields -0.4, 3.04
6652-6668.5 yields -0.6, 2.94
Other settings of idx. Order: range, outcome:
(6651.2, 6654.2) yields 2.88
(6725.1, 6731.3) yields 2.97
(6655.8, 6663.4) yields 2.92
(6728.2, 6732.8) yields 3.05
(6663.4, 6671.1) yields 3.03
